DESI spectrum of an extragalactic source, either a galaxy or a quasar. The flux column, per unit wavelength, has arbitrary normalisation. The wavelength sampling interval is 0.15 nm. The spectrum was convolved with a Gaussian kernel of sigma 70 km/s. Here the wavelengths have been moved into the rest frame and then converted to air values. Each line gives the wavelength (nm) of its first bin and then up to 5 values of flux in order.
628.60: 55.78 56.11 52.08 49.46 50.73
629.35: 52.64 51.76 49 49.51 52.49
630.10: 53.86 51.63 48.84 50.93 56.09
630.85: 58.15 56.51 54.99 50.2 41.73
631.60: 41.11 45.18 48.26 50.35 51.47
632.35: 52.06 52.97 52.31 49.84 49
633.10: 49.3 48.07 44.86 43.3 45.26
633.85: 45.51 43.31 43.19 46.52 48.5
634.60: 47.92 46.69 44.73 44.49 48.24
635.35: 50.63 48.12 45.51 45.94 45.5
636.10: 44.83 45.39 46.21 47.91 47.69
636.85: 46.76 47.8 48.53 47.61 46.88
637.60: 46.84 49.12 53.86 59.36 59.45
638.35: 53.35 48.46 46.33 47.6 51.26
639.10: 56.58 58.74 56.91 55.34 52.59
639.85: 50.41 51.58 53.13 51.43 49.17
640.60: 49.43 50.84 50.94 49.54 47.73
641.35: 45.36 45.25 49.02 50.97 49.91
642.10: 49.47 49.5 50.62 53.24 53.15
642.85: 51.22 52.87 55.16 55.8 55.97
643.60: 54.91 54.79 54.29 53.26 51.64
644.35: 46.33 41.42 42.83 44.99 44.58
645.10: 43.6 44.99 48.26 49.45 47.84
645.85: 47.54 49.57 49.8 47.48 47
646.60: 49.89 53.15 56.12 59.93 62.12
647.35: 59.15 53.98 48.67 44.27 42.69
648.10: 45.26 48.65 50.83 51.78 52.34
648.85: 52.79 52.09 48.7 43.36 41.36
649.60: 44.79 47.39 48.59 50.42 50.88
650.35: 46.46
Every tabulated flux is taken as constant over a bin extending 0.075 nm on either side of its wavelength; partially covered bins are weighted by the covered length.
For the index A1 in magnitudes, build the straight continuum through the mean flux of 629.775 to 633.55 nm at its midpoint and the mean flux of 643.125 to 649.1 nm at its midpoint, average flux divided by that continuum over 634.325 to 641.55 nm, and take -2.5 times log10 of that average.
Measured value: 0.02 mag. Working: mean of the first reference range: 50.3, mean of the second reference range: 50.3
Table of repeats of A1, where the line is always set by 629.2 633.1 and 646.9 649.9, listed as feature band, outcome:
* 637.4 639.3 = -0.03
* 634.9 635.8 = 0.08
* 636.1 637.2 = 0.08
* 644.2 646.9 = 0.06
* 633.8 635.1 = 0.11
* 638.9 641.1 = -0.04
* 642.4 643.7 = -0.07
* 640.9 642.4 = 0.04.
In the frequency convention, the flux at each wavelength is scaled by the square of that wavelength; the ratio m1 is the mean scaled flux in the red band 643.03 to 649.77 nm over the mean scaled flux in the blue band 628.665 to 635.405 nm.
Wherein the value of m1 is 1.06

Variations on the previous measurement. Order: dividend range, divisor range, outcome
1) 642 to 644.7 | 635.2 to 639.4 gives 1.06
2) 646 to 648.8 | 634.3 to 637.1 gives 1.13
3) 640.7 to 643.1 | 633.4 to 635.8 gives 1.11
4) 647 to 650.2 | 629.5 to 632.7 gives 1.04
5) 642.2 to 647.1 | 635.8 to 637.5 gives 1.10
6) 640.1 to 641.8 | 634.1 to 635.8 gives 1.07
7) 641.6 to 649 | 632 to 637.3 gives 1.10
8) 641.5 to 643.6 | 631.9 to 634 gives 1.10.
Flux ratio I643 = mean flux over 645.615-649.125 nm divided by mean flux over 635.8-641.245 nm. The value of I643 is 1.01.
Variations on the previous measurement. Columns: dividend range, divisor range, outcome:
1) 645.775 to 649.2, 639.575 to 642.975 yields 1.01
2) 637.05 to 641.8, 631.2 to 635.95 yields 1.08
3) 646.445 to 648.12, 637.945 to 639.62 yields 0.97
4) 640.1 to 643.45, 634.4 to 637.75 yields 1.08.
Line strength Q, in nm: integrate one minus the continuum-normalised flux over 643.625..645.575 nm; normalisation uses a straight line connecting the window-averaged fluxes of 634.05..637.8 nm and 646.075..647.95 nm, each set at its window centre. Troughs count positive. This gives 0.121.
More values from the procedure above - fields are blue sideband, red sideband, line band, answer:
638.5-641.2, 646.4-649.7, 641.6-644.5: -0.04 nm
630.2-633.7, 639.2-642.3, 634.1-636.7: 0.19 nm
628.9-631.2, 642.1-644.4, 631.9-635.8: 0.36 nm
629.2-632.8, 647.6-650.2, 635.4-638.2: 0.09 nm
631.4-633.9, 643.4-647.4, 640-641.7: 0.00 nm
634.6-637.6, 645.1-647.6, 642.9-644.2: -0.11 nm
